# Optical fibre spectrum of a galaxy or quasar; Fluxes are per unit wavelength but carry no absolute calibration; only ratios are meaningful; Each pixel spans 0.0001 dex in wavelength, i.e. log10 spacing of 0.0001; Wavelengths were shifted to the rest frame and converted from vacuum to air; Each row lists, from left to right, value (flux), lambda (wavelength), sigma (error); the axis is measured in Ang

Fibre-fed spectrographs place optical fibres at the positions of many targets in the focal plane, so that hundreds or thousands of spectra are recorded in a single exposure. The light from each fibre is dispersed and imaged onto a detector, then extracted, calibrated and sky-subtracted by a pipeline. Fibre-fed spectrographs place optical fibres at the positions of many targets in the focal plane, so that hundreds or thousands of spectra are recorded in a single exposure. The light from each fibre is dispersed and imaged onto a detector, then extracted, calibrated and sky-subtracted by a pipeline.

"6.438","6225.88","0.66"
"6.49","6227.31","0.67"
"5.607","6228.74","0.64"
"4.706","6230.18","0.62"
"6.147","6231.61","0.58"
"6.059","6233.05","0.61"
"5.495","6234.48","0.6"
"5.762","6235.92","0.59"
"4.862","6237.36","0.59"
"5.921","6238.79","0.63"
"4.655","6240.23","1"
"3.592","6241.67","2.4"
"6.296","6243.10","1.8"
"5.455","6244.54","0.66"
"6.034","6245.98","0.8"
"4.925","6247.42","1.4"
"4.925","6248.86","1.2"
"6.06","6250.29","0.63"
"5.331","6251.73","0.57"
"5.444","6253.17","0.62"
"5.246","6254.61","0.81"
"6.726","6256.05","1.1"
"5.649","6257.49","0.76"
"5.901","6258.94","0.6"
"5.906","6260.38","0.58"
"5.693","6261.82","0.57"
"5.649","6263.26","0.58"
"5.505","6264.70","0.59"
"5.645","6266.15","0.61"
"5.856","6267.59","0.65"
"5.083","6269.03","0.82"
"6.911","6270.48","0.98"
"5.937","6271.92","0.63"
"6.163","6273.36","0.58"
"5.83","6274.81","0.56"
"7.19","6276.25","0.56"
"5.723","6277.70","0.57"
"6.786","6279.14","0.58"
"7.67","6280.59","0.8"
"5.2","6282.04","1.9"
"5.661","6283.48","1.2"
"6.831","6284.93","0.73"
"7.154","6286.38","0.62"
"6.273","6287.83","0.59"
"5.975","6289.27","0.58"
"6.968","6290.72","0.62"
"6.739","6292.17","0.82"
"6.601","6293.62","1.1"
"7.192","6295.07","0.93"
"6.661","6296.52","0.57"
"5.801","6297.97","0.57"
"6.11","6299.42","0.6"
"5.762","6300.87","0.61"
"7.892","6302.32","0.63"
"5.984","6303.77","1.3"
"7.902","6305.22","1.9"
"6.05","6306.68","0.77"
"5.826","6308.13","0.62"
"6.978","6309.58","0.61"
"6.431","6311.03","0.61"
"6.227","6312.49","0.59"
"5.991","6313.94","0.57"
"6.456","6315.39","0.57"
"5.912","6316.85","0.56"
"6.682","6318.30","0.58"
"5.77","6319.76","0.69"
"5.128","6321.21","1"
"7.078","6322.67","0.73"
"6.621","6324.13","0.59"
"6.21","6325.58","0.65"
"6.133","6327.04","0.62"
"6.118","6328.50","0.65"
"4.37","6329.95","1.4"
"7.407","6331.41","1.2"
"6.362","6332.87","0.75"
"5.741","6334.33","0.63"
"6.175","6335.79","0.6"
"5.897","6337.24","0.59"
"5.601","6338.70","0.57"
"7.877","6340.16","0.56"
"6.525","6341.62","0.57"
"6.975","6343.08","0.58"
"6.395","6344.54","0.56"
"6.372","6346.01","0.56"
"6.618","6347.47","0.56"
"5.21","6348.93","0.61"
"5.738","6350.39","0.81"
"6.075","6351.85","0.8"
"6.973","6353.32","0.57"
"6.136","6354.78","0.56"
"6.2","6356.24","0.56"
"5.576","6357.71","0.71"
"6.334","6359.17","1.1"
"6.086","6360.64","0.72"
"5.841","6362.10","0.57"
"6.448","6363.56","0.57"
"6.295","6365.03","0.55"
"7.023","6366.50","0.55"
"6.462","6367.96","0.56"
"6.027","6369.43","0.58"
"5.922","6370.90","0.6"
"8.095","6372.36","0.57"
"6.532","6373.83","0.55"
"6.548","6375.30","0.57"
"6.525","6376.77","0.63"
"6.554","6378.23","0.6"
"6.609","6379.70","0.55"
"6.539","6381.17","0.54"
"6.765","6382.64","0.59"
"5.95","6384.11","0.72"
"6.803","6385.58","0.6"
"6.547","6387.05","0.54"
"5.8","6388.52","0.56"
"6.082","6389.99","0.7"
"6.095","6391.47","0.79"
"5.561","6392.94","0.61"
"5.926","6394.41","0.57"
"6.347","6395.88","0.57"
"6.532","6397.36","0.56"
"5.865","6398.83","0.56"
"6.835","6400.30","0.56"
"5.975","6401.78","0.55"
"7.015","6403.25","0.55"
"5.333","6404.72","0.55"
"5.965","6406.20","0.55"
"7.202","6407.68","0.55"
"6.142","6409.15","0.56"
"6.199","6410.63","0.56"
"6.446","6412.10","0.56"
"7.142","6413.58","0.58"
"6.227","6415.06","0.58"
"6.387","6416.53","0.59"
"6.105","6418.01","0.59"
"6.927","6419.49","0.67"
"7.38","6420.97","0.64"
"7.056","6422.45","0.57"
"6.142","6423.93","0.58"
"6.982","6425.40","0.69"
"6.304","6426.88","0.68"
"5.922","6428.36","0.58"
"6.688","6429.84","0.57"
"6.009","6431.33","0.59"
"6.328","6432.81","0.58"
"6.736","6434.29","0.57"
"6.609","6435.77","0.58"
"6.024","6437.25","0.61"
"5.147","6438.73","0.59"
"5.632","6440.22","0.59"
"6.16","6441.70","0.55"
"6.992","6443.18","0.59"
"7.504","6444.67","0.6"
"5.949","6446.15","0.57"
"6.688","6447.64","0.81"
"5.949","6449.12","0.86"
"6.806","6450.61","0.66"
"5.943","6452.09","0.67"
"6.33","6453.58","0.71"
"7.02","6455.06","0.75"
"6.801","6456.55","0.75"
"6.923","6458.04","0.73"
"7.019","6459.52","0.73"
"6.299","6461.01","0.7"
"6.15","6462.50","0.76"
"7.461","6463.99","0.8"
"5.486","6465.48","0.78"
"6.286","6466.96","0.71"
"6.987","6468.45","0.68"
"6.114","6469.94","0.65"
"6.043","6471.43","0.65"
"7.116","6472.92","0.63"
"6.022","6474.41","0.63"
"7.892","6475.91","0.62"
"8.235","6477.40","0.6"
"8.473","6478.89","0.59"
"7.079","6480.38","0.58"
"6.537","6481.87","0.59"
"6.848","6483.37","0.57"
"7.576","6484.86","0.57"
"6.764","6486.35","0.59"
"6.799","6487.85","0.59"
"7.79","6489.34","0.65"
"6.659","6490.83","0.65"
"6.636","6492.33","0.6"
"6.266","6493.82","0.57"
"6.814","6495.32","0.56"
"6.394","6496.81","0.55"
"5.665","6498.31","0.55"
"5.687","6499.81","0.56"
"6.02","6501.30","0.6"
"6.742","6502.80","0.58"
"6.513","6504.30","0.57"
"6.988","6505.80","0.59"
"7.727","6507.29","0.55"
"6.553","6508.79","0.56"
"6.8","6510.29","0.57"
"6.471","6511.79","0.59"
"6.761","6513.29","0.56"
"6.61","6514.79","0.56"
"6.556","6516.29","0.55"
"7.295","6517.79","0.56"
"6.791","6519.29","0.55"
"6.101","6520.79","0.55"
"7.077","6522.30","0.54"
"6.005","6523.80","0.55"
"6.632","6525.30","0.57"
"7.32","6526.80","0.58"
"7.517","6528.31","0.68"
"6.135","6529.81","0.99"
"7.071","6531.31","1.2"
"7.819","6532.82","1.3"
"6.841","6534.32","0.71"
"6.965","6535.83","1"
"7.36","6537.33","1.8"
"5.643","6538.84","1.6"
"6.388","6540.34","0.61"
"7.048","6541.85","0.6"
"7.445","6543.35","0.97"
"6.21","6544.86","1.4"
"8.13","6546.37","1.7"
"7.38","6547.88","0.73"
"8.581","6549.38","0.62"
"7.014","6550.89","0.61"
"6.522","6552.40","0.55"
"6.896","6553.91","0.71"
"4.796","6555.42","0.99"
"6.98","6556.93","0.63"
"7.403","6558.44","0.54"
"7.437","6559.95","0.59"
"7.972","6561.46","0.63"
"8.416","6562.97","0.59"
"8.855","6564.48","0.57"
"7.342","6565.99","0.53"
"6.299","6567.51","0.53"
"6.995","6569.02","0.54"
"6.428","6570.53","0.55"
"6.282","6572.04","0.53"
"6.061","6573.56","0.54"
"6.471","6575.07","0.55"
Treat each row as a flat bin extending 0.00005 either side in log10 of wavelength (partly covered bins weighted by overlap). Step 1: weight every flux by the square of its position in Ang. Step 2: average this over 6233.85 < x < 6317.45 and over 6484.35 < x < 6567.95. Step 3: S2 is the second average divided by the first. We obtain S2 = 1.2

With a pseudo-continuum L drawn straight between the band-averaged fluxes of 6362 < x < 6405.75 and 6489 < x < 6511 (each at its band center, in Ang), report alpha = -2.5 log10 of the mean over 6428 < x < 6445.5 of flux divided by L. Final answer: 0.03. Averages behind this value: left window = 6.37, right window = 6.6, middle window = 6.32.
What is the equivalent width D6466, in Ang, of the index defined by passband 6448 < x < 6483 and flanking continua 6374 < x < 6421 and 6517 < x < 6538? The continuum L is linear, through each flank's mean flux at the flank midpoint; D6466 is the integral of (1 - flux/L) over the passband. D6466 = -0.4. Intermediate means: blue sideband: 6.37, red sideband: 6.92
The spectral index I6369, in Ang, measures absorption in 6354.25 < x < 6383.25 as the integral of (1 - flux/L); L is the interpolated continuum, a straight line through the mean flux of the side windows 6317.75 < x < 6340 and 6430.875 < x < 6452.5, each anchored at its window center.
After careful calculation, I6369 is -1.1 Ang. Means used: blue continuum 6.13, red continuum 6.31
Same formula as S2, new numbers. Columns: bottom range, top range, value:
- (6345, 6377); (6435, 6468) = 1.05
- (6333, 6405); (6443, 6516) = 1.10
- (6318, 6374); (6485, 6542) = 1.13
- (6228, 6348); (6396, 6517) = 1.14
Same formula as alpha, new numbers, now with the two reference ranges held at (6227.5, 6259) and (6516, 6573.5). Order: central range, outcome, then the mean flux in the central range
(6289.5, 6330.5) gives -0.09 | 6.35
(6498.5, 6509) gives 0.04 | 6.56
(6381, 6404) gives -0.01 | 6.28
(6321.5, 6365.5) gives -0.04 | 6.23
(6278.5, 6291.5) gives -0.14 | 6.5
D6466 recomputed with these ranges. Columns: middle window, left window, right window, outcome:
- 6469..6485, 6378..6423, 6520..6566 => -0.7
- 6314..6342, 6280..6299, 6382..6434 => 1.1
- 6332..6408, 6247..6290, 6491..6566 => 0.1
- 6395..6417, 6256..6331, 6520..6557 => 0.5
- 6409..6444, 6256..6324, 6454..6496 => 1.5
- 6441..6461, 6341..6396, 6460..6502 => 0.0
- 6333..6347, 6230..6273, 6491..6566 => -0.9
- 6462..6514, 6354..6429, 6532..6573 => 0.4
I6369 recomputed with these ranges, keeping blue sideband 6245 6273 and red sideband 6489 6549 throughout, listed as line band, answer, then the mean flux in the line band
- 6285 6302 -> -2.0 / 6.52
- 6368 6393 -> -0.9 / 6.43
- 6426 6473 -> 0.6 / 6.41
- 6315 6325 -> -0.4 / 6.23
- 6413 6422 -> -0.5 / 6.7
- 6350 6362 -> -0.1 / 6.13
